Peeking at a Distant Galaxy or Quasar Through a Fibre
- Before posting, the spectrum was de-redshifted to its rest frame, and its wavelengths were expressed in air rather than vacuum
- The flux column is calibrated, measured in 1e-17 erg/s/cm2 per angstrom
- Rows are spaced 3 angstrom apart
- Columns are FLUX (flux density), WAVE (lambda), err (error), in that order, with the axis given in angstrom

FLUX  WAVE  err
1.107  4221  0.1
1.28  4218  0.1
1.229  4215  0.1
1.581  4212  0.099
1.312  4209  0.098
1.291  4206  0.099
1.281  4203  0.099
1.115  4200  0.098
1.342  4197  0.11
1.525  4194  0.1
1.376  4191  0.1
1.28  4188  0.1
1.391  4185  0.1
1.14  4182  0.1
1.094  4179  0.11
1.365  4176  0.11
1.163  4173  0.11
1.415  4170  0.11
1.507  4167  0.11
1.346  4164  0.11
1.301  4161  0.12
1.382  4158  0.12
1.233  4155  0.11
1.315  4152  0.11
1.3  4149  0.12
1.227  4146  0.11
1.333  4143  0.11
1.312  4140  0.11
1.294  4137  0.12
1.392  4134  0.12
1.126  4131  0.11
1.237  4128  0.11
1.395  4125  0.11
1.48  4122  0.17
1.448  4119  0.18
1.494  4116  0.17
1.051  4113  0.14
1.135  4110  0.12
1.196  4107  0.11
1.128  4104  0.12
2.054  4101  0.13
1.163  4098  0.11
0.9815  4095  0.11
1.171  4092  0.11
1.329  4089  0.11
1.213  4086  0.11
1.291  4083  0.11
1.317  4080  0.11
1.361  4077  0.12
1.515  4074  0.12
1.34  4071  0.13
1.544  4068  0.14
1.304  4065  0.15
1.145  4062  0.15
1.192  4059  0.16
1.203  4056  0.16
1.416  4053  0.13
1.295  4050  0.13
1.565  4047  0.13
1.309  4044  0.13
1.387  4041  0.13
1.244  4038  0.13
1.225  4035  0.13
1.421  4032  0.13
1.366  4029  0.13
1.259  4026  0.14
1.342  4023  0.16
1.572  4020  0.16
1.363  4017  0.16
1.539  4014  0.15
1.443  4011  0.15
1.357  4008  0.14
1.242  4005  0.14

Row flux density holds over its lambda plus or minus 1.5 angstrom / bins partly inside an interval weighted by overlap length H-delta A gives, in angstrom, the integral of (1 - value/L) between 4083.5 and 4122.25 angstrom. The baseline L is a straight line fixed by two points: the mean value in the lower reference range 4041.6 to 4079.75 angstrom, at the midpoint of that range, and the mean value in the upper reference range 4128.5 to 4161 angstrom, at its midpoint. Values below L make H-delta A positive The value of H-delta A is 0.9 angstrom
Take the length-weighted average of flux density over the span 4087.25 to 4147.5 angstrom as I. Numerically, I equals 1.3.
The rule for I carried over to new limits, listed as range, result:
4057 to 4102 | 1.32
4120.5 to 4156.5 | 1.3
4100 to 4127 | 1.36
